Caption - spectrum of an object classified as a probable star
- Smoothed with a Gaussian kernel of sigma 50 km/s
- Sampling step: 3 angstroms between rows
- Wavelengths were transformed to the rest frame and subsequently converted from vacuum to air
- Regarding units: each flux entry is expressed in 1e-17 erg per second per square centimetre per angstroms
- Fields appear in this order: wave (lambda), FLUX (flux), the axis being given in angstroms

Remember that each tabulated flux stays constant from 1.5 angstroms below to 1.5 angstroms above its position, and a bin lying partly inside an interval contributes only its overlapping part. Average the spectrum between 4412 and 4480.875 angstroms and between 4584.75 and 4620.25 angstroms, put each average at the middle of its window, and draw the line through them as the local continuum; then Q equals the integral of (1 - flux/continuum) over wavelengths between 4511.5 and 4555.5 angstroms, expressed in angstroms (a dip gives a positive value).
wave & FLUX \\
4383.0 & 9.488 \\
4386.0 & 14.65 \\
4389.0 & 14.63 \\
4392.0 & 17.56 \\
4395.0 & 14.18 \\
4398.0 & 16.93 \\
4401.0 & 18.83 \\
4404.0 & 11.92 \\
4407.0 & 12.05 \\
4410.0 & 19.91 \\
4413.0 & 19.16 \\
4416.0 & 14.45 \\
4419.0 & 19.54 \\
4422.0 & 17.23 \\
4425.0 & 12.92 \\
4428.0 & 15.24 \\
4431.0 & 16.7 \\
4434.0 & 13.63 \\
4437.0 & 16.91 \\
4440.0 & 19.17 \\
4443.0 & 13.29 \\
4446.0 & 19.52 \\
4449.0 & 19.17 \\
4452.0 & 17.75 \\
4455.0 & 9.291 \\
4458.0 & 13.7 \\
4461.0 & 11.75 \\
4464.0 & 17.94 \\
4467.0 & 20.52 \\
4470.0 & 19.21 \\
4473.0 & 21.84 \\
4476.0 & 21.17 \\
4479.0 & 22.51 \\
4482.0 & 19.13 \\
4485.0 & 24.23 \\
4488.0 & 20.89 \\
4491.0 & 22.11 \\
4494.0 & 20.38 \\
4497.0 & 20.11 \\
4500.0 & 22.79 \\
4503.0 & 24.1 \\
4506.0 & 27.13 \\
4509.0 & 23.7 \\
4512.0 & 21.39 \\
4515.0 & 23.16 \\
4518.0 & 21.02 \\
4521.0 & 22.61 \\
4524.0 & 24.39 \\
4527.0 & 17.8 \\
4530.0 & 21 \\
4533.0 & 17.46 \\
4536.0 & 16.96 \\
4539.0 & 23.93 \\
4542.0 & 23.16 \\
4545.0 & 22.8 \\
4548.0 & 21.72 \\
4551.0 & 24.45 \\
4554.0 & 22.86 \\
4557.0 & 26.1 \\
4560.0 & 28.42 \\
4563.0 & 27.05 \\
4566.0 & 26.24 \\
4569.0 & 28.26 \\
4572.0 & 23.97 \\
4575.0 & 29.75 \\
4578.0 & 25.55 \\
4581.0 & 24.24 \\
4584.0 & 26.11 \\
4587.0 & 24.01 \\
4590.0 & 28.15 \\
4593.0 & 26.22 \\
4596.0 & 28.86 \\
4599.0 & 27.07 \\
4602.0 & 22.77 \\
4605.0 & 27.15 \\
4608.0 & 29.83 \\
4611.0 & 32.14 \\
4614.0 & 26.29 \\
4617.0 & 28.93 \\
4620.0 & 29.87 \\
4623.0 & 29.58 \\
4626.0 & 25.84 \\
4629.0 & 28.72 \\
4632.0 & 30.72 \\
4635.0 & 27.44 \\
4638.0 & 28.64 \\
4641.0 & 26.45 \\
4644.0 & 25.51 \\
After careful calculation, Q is 2.3 angstroms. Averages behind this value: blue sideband 17.1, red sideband 27.5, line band 21.7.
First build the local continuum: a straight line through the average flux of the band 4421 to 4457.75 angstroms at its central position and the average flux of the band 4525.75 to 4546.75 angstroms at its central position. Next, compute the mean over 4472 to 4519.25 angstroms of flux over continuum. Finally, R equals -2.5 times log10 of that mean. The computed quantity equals -0.20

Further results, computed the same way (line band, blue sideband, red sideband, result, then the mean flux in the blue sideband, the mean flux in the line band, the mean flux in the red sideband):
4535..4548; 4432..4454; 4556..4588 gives 0.11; 16.9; 21.9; 26.4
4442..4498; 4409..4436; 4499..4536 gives 0.03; 16.5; 18.7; 22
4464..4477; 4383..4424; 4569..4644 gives -0.03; 15.9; 20.3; 27.4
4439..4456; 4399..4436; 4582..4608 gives 0.08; 16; 16.5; 26.5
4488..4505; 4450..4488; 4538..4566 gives -0.08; 18.4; 22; 24.6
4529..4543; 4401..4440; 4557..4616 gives 0.16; 16.1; 20.4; 26.9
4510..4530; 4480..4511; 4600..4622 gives 0.09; 22.4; 21.7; 28.1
